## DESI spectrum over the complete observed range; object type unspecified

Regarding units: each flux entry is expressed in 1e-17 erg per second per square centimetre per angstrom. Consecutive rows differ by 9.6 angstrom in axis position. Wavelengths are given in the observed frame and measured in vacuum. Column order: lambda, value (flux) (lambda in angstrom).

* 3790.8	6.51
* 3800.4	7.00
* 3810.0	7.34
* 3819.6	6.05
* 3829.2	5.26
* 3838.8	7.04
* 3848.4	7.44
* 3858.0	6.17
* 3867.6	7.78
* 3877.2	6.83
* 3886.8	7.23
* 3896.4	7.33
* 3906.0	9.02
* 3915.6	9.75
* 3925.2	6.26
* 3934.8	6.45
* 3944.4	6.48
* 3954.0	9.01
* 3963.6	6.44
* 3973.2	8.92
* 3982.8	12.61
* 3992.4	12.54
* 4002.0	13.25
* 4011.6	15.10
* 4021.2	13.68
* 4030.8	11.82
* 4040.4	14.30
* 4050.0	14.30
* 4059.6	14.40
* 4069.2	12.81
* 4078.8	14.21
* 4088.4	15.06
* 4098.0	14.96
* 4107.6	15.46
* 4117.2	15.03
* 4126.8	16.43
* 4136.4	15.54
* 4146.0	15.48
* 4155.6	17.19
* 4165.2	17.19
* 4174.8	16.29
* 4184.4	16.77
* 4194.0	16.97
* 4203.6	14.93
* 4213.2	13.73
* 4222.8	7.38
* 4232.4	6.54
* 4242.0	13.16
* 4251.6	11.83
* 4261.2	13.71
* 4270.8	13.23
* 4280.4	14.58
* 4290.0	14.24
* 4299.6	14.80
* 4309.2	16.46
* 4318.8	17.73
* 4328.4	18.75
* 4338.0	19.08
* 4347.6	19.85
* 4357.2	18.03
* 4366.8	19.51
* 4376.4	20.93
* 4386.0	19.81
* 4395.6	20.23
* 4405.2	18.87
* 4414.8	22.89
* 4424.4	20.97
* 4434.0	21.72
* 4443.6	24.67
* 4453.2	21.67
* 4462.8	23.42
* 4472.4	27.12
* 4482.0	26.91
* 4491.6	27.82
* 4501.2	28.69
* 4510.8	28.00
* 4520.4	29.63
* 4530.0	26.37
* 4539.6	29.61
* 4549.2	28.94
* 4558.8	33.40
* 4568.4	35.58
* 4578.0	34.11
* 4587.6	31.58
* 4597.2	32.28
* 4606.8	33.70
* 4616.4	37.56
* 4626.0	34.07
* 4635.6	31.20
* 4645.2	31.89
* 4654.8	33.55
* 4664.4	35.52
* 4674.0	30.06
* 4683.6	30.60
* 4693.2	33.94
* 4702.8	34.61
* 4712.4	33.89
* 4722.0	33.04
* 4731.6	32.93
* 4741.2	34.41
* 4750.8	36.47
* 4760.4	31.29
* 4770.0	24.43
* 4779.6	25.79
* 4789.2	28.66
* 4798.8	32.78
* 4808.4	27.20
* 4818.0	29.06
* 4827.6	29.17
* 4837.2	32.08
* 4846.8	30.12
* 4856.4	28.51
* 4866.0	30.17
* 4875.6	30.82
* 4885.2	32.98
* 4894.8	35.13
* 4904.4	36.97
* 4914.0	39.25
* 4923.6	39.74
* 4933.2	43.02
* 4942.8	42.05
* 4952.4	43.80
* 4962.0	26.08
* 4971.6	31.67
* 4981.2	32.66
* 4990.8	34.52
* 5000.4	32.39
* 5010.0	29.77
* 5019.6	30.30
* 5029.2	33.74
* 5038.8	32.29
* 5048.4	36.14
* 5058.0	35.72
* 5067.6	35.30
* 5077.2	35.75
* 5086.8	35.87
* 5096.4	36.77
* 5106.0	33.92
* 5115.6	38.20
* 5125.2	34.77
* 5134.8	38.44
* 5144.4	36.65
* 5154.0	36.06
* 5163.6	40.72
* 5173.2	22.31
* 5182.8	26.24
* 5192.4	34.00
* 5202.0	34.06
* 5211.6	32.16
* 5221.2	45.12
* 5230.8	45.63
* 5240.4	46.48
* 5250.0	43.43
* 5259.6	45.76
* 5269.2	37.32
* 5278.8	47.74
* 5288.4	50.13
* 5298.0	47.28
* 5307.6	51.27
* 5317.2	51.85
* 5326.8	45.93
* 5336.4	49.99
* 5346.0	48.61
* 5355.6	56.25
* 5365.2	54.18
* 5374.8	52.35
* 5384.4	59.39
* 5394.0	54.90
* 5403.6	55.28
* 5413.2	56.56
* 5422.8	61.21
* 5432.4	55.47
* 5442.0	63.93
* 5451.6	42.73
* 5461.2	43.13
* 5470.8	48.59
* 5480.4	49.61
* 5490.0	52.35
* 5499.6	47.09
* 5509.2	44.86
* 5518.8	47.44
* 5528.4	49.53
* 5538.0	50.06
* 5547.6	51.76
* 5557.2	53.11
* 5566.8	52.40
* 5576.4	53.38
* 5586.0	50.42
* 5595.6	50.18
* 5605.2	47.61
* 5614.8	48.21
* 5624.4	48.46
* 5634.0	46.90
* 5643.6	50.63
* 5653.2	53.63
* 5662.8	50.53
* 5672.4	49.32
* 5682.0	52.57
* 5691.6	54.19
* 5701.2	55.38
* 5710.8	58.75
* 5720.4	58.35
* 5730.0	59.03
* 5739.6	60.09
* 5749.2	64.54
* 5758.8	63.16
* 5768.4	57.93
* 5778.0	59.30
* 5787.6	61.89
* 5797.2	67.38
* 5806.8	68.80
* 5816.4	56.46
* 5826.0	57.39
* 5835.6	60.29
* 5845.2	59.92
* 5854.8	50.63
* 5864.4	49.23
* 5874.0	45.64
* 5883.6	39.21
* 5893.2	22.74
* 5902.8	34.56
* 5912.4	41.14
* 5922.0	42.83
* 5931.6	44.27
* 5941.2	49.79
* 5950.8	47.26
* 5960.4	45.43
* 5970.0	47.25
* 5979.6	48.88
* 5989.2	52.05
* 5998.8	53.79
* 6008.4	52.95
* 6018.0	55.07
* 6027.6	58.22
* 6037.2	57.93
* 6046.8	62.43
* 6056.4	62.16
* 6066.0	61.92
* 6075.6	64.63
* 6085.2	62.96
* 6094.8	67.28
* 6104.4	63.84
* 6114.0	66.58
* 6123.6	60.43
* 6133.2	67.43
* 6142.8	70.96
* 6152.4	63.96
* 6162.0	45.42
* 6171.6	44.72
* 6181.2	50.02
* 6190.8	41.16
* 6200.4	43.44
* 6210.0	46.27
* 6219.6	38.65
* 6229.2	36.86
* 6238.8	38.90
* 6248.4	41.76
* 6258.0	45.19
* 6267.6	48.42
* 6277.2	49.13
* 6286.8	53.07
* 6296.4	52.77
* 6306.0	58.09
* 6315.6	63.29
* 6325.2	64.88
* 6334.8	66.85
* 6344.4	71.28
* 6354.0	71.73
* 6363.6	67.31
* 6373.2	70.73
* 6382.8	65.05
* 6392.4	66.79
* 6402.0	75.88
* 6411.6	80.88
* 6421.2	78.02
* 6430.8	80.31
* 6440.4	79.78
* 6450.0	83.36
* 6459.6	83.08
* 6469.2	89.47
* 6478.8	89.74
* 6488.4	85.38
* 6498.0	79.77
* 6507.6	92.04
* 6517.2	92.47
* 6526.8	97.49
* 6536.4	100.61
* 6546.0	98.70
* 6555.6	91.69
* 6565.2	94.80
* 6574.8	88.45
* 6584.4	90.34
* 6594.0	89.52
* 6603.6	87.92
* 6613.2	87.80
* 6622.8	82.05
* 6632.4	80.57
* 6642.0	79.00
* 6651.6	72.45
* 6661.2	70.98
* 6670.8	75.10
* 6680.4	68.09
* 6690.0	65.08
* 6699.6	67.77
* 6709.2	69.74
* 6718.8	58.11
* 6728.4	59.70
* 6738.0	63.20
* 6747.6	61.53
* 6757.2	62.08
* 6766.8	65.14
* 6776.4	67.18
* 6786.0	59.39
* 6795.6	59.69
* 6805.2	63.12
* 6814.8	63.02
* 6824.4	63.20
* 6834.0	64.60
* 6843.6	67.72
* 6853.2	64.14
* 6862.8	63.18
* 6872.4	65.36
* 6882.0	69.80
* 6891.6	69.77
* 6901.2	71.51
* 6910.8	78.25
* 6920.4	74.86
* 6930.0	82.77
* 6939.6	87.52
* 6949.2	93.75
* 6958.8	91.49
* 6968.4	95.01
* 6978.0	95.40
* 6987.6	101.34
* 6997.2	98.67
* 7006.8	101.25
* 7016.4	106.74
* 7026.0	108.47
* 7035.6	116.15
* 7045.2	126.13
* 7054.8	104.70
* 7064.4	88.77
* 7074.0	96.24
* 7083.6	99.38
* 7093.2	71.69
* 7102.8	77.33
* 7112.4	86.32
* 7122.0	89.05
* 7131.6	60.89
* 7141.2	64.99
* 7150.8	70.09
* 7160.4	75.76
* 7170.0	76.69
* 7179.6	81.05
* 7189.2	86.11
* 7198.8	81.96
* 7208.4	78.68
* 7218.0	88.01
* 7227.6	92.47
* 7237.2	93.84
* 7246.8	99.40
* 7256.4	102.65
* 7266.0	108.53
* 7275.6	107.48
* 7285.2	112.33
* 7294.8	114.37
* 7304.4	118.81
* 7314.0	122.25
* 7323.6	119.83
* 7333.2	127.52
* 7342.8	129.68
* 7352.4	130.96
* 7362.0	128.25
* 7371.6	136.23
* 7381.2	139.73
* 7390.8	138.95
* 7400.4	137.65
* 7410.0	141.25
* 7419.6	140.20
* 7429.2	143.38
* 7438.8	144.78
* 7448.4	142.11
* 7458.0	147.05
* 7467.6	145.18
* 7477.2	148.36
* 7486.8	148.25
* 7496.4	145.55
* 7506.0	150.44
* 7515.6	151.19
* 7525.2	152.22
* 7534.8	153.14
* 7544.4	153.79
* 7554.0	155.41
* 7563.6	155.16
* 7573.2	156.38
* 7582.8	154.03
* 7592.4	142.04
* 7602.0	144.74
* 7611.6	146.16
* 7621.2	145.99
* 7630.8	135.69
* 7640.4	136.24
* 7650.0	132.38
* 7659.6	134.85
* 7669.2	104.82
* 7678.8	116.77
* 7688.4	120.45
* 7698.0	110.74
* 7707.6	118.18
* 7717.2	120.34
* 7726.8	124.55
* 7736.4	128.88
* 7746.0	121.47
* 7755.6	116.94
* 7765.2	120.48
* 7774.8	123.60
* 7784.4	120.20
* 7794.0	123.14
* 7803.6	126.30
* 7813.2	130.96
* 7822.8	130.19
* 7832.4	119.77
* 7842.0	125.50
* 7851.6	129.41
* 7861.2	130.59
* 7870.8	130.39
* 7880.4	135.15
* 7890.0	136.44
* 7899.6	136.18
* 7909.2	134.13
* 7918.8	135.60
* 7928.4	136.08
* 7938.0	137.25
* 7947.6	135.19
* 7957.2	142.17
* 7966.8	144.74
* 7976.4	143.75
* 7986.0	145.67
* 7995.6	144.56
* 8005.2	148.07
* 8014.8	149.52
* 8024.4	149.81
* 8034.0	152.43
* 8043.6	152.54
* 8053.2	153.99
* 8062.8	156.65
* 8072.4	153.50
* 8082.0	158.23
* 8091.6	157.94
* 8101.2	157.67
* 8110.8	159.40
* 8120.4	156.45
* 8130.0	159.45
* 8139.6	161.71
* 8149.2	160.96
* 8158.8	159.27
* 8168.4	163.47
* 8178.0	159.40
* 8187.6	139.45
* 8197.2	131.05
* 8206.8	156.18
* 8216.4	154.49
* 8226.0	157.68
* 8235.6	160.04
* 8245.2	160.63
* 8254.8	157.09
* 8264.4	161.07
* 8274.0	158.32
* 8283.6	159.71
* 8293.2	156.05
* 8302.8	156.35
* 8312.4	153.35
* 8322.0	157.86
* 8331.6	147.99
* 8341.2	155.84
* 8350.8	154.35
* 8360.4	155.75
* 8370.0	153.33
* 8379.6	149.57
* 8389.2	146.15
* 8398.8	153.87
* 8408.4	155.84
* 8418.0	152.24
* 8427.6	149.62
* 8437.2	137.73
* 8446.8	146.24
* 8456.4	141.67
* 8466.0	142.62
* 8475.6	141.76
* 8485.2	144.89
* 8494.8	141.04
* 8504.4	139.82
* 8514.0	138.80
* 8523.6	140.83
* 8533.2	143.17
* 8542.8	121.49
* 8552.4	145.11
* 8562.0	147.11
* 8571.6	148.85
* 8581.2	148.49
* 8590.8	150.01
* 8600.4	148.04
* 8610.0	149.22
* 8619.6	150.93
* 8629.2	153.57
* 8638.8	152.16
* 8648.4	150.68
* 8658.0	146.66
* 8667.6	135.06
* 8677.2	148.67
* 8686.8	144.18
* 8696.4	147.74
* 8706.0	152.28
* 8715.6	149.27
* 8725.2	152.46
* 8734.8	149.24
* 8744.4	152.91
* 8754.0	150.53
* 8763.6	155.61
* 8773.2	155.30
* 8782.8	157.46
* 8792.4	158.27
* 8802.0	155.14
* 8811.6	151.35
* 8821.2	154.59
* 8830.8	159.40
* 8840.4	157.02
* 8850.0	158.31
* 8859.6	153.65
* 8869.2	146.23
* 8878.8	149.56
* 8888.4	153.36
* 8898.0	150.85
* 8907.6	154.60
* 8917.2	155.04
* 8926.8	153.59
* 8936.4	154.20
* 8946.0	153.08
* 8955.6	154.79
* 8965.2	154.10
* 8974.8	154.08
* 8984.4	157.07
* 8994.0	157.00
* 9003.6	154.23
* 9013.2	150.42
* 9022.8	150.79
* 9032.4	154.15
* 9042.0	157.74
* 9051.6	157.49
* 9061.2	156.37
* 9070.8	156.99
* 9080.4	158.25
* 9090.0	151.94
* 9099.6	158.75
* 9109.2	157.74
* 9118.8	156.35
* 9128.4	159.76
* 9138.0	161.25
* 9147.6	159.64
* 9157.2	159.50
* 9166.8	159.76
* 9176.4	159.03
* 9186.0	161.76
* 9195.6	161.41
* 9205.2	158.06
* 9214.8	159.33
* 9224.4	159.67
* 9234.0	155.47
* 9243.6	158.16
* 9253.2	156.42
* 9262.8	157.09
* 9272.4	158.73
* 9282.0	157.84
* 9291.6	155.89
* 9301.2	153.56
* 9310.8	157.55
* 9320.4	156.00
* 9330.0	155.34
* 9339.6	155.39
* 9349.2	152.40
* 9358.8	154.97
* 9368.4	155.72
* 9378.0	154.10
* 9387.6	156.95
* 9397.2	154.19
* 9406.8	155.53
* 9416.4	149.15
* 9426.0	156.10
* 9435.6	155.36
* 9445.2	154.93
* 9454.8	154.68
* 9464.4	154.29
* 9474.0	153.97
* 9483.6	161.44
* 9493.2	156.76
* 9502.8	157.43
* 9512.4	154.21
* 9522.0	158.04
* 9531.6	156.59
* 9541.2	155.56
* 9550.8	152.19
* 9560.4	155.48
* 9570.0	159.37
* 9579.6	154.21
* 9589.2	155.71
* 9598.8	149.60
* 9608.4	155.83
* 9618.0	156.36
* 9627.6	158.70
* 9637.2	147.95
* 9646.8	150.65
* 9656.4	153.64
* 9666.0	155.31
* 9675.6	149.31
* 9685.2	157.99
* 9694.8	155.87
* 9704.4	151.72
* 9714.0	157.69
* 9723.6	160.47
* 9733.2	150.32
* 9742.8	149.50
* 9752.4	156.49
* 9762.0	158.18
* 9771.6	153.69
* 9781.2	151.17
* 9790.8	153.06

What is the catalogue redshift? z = 0.000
